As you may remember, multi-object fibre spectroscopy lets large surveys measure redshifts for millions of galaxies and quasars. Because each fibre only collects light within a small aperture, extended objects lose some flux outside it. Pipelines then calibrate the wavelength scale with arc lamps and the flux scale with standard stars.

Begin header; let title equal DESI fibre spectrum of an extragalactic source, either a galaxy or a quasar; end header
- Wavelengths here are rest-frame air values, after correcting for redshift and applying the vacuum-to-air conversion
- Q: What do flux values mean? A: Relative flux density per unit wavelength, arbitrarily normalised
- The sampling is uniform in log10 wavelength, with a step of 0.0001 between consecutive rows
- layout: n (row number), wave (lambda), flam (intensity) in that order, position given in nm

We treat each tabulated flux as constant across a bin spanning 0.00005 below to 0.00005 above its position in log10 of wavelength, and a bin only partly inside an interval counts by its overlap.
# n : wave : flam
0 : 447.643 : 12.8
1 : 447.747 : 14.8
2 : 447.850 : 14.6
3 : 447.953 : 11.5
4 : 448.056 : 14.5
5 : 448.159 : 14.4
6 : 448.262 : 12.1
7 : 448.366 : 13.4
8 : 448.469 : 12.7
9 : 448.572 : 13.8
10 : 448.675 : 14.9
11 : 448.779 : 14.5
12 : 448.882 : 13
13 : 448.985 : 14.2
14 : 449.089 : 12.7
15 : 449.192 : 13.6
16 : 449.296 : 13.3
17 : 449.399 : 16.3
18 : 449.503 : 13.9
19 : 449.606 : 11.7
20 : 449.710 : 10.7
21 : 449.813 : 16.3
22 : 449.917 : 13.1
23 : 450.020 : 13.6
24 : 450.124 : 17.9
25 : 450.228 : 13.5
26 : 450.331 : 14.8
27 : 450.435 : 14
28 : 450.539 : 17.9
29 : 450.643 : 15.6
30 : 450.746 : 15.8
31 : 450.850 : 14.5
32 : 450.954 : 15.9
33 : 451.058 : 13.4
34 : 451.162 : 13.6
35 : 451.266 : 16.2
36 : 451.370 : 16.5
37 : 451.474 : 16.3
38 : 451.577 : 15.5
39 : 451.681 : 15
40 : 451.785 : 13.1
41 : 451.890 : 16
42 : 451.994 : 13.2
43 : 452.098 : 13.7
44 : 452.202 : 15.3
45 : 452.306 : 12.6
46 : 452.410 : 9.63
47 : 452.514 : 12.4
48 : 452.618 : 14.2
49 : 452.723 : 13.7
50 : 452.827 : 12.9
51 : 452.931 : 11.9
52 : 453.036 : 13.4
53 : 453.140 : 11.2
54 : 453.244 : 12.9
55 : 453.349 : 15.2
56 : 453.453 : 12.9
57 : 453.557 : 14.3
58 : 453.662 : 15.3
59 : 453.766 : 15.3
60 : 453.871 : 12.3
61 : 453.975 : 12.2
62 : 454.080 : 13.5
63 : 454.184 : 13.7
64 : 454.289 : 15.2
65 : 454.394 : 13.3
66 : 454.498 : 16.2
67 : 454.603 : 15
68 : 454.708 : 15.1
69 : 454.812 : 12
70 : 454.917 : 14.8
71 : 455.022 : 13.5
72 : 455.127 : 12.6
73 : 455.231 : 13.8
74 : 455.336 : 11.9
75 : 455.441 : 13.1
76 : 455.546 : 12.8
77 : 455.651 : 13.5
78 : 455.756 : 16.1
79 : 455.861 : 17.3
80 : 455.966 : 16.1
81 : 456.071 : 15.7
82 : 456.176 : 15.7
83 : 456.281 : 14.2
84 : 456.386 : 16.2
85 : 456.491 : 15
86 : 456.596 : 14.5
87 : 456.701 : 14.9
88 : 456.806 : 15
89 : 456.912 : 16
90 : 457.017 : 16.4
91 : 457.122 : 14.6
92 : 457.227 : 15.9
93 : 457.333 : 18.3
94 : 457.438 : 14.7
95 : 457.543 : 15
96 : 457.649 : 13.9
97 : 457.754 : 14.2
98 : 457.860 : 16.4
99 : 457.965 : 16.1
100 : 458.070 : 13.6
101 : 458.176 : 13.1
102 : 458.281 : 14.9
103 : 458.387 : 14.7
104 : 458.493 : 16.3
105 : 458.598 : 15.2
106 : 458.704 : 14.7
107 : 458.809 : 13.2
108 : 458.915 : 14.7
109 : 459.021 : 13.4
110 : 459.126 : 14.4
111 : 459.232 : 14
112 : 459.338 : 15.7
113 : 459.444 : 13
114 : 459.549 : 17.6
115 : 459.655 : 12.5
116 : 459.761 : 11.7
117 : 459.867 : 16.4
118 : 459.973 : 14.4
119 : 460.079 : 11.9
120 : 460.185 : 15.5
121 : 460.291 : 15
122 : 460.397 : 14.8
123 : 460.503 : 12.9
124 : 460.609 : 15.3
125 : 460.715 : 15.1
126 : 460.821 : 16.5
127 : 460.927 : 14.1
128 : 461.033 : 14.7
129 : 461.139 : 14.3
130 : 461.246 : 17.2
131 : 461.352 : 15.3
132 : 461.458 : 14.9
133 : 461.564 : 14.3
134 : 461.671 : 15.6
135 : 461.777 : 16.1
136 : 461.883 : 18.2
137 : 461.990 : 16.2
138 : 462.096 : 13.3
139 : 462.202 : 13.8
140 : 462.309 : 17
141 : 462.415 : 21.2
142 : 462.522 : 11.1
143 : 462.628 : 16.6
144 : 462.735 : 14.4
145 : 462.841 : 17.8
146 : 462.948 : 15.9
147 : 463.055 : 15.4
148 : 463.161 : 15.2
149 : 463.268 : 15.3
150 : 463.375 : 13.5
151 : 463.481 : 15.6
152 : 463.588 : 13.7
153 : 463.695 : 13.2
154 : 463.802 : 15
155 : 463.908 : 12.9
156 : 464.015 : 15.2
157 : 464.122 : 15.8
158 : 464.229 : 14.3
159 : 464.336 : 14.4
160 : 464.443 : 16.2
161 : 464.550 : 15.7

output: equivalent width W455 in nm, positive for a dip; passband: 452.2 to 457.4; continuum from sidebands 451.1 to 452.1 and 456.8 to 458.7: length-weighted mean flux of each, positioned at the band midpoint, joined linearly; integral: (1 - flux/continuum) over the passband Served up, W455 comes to 0.315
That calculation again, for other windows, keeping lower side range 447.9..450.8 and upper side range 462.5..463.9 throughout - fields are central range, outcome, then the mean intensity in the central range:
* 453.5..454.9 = 0.021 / 14.1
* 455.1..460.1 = -0.066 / 14.7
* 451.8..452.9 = 0.070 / 13.3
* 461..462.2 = -0.053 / 15.4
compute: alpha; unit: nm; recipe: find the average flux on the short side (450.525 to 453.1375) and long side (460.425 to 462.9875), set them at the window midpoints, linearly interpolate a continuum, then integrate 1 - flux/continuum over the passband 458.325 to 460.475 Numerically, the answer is 0.11 nm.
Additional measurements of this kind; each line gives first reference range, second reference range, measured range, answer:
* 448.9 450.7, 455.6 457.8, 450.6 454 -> 0.16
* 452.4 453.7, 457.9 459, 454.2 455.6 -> -0.01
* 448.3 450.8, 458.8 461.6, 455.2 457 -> -0.05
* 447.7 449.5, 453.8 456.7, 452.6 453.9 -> 0.06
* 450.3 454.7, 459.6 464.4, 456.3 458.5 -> -0.09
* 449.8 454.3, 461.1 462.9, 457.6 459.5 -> 0.08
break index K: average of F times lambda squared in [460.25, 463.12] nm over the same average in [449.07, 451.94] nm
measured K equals 1.10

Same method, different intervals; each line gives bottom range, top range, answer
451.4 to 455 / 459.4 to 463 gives 1.14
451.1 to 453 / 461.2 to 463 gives 1.18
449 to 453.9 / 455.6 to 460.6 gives 1.09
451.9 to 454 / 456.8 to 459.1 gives 1.15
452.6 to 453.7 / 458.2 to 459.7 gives 1.12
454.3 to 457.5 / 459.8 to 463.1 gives 1.06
